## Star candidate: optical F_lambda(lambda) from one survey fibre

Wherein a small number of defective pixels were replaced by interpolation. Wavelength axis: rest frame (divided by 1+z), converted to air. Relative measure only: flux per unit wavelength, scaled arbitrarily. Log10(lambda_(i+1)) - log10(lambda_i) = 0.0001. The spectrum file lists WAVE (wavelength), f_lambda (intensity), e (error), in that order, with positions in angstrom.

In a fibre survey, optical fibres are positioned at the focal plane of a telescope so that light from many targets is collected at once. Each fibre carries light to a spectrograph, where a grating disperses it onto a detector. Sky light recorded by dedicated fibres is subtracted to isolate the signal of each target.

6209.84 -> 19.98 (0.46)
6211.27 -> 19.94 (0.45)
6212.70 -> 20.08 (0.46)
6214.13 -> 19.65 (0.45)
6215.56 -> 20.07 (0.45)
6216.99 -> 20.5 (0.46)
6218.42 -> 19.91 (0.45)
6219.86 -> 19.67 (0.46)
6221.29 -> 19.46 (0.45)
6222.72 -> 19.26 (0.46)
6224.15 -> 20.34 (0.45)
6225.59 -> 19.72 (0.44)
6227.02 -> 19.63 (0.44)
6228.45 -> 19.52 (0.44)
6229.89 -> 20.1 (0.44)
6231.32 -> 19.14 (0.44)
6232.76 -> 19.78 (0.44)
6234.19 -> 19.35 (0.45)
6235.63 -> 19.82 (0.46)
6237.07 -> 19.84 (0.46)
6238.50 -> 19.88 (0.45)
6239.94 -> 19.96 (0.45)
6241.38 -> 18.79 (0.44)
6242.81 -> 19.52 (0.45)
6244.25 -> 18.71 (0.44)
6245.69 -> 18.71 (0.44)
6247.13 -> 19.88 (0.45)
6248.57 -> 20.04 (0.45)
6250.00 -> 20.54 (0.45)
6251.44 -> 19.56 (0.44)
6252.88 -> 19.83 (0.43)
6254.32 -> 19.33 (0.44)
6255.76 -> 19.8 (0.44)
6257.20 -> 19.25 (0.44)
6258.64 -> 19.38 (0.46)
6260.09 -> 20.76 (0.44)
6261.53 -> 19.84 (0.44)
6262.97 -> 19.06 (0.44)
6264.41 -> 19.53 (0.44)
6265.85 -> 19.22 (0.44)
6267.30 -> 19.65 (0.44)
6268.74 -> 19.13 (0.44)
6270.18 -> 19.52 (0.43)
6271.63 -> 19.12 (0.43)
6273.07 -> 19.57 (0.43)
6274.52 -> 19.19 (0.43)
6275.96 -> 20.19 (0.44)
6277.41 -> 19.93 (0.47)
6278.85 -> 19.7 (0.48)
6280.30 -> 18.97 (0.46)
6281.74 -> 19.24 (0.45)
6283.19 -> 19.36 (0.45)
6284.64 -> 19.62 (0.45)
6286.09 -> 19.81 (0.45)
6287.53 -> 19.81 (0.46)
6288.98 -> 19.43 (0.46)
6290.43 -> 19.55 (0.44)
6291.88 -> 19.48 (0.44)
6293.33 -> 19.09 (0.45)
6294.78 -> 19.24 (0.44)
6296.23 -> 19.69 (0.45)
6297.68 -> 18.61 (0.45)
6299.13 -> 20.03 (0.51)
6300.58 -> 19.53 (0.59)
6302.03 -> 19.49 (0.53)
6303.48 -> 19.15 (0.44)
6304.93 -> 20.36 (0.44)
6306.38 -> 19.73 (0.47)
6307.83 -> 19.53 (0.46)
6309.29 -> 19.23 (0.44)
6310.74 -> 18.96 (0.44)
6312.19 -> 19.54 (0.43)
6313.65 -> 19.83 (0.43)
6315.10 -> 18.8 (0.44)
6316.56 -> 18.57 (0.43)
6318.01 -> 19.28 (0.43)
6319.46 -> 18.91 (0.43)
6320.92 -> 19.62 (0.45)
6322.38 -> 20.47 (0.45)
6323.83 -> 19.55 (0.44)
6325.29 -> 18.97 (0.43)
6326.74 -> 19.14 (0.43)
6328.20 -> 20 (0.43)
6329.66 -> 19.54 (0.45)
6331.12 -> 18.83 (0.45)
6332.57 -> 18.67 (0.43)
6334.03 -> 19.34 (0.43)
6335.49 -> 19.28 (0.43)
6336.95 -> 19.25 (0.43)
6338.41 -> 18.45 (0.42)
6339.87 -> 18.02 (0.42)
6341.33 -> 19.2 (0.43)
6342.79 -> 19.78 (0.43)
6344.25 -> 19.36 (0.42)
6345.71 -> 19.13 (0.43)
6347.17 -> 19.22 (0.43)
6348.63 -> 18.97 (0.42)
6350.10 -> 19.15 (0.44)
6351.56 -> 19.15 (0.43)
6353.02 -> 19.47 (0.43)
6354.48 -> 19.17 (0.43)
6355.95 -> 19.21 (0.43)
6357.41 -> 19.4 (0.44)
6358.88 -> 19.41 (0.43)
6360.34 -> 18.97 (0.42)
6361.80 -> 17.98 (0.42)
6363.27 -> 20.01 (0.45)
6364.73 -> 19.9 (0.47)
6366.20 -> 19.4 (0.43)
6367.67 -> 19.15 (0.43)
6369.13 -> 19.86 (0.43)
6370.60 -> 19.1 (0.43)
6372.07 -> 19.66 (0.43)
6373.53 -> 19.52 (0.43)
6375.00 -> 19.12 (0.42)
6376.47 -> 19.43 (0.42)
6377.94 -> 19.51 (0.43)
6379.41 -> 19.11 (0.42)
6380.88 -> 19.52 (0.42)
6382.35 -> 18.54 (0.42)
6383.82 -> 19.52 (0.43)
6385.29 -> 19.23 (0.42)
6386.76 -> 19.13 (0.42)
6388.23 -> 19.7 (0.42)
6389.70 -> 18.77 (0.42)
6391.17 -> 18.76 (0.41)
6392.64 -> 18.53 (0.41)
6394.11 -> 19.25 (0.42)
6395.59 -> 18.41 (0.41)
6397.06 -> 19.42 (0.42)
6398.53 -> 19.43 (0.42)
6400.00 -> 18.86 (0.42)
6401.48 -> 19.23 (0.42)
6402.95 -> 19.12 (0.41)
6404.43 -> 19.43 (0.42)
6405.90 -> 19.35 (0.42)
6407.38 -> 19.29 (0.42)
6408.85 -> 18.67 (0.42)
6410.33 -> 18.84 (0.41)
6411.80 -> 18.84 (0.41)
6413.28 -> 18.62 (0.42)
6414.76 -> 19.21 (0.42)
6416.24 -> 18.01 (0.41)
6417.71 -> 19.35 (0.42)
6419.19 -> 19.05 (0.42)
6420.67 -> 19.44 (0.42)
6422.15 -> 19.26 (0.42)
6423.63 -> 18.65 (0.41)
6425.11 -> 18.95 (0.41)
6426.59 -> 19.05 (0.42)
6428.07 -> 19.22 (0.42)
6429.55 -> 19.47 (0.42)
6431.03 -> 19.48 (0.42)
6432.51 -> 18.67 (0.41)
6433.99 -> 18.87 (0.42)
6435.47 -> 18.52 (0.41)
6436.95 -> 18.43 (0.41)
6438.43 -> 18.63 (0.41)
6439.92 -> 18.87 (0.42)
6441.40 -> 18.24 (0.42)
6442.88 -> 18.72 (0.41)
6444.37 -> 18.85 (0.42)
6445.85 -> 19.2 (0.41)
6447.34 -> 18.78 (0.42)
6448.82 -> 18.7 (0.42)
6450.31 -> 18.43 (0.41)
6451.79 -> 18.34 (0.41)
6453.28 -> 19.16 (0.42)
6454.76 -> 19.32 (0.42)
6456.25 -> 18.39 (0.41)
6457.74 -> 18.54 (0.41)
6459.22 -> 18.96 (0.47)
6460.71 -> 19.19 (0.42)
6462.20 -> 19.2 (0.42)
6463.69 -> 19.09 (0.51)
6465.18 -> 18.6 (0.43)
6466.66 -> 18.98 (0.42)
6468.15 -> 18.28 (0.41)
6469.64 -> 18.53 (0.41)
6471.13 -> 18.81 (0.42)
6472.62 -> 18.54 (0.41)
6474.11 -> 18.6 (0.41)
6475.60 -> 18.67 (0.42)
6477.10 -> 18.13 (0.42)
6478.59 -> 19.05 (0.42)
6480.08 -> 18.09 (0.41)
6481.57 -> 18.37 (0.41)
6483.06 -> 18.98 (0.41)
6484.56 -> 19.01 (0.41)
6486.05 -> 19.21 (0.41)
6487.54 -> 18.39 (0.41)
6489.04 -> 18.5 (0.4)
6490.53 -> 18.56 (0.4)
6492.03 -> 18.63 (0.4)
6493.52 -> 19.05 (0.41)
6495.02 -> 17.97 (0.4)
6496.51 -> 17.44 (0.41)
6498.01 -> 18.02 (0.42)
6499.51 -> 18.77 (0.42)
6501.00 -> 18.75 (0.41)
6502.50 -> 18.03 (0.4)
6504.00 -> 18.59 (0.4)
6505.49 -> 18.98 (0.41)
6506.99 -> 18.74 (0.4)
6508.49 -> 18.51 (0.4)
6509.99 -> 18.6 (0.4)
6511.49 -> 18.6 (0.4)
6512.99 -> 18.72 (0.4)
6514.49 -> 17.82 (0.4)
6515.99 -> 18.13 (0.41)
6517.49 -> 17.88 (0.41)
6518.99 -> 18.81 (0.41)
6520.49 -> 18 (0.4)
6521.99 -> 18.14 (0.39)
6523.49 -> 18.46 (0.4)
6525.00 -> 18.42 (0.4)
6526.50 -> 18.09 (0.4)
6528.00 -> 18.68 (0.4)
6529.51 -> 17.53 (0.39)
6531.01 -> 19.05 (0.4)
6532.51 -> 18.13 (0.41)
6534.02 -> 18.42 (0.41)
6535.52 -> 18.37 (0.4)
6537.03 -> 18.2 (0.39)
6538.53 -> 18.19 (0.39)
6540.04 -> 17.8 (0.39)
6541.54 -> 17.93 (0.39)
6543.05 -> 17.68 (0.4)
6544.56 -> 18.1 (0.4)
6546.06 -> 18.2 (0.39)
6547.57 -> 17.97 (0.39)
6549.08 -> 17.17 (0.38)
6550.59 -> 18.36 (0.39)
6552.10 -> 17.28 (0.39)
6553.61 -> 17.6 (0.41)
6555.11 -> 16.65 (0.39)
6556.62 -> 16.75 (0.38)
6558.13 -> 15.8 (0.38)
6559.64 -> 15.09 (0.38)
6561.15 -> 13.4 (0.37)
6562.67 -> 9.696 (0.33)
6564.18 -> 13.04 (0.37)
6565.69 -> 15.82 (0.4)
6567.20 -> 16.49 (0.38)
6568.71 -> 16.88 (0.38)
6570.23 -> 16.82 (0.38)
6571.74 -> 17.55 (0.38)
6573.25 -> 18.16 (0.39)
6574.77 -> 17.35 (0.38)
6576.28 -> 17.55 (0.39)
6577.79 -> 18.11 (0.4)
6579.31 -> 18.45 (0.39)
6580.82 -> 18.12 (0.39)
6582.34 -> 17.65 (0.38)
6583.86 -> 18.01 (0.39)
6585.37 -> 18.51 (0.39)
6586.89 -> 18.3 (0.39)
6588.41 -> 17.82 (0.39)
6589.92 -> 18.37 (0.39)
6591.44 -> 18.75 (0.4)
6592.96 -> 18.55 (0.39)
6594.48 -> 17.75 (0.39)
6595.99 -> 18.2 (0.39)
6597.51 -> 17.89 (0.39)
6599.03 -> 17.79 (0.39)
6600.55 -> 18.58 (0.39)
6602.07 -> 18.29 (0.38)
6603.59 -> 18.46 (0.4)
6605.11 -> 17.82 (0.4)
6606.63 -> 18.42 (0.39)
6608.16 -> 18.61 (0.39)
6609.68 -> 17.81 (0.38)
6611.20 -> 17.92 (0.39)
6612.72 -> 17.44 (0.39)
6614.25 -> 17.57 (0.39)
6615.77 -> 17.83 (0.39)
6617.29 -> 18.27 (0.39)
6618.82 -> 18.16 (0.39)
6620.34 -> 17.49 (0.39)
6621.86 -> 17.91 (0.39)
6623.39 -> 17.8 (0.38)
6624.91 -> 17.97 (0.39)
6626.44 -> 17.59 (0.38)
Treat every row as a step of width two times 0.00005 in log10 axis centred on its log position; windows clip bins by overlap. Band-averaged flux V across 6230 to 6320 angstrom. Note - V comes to 19.5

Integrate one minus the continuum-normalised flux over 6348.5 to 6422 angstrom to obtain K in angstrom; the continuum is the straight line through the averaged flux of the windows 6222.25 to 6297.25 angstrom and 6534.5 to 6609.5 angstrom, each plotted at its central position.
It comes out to -1.9 angstrom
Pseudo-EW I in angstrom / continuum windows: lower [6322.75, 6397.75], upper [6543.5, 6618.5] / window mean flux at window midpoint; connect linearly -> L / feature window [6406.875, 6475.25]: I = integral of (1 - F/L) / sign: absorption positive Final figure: -1.1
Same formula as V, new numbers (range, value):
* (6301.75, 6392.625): 19.3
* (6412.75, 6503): 18.7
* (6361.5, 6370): 19.4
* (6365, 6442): 19.1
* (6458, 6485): 18.7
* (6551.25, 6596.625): 17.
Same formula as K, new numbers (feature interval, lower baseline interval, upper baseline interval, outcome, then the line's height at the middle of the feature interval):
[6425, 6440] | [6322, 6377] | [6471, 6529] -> -0.08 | 18.8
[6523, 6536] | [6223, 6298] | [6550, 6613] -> -0.51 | 17.7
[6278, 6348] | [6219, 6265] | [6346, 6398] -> 0.23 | 19.4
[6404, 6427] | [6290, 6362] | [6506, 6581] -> -0.58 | 18.5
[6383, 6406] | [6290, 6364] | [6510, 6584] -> -0.51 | 18.7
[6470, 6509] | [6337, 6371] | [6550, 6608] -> -1.18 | 18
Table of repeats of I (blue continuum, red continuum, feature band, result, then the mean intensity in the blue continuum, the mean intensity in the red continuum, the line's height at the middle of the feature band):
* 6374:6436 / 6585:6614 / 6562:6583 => 2.0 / 19.1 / 18.2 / 18.3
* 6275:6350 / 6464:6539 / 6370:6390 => -0.3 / 19.4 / 18.5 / 19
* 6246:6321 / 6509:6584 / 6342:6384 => -0.9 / 19.5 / 17.4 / 18.9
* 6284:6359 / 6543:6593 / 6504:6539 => -1.8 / 19.3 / 17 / 17.5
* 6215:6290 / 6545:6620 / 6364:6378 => -0.5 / 19.6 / 17.4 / 18.8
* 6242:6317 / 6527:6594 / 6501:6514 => -0.6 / 19.5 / 17.3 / 17.7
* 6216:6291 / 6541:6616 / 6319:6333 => -0.2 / 19.6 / 17.4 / 19.1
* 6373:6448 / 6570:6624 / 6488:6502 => 0.1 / 19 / 18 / 18.6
